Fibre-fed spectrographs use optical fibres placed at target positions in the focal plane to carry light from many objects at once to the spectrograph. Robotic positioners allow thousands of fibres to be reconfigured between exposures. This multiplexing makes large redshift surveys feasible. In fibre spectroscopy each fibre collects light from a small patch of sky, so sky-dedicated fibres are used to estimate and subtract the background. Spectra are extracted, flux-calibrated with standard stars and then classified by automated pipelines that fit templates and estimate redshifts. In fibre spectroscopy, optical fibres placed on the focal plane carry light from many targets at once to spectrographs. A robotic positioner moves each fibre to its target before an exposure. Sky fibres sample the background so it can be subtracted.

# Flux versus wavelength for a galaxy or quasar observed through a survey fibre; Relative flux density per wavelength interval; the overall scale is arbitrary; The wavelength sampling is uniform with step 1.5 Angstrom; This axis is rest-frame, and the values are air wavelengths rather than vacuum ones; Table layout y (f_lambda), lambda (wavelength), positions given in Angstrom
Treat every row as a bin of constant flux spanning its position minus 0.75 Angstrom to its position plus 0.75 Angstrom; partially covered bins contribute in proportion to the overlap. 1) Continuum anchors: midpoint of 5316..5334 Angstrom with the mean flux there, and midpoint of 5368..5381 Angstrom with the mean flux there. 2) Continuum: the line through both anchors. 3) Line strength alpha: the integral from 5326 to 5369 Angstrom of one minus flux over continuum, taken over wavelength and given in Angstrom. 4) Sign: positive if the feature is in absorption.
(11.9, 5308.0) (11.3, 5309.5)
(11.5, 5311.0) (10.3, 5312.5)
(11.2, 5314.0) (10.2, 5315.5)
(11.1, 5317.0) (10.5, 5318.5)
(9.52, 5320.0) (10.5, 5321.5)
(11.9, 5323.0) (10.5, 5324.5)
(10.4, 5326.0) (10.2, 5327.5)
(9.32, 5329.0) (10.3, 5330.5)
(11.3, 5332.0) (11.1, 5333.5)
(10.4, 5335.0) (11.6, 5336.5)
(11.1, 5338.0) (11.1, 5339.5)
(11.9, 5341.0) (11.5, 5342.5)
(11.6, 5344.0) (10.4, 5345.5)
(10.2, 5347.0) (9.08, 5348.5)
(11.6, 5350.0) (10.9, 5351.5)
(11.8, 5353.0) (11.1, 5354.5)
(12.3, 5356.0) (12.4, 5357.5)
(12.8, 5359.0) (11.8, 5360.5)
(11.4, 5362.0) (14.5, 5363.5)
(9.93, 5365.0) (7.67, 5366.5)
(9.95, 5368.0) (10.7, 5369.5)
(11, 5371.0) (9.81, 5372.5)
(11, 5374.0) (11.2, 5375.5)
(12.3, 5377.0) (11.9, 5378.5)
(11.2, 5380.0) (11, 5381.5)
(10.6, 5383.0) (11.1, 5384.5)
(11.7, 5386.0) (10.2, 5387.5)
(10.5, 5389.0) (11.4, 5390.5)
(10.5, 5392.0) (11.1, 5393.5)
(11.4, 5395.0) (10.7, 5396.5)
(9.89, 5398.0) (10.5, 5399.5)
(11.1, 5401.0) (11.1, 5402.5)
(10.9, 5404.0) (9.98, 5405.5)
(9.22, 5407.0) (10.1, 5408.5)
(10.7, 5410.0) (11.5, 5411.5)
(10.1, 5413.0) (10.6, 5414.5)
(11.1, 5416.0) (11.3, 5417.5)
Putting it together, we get -1.0 Angstrom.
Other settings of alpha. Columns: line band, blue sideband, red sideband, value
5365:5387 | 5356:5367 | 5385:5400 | 0.9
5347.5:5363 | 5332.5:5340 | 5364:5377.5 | -1.2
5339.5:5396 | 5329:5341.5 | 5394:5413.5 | -1.8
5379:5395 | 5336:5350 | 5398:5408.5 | -0.6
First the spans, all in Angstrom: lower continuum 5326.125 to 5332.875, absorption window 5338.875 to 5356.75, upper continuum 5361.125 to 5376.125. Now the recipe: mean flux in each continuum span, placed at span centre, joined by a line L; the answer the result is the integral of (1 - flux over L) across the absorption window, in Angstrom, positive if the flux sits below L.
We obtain -1.1 Angstrom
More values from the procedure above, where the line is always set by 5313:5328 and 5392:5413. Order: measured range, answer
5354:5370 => -1.1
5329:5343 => -0.6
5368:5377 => -0.2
